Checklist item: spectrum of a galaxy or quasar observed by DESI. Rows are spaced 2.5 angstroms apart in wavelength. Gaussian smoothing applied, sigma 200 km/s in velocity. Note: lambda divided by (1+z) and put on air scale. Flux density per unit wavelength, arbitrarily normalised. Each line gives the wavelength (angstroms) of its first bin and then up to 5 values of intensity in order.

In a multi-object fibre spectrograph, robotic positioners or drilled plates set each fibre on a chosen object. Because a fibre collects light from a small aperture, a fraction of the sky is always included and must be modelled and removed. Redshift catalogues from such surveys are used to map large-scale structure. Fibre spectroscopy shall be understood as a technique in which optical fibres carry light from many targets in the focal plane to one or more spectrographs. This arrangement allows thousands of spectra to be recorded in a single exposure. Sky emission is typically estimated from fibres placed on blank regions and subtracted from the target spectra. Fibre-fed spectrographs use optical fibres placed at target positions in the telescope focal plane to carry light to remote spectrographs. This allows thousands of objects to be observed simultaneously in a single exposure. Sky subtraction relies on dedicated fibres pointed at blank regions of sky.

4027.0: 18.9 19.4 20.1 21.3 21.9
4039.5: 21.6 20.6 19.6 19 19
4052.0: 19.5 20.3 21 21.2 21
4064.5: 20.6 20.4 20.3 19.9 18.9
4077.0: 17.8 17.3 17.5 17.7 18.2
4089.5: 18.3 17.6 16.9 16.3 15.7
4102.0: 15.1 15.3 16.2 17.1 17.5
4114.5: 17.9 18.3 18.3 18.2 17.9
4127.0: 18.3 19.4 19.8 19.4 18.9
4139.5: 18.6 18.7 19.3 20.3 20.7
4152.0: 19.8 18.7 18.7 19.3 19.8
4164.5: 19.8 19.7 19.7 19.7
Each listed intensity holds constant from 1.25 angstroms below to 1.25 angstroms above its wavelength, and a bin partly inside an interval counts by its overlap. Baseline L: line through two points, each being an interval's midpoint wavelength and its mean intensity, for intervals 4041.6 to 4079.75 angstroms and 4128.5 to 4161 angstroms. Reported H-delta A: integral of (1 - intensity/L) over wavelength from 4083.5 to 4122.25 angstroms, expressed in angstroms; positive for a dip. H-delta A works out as 4.9 angstroms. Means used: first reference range 19.8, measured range 17.1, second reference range 19.4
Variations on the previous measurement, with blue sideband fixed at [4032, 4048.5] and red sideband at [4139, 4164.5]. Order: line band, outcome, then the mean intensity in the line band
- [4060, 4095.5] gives 2.47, 18.8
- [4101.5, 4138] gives 3.46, 17.9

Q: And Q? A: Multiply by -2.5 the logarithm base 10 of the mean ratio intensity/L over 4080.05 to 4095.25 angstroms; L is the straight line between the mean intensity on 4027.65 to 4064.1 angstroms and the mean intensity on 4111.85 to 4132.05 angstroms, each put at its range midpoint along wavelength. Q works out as 0.09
